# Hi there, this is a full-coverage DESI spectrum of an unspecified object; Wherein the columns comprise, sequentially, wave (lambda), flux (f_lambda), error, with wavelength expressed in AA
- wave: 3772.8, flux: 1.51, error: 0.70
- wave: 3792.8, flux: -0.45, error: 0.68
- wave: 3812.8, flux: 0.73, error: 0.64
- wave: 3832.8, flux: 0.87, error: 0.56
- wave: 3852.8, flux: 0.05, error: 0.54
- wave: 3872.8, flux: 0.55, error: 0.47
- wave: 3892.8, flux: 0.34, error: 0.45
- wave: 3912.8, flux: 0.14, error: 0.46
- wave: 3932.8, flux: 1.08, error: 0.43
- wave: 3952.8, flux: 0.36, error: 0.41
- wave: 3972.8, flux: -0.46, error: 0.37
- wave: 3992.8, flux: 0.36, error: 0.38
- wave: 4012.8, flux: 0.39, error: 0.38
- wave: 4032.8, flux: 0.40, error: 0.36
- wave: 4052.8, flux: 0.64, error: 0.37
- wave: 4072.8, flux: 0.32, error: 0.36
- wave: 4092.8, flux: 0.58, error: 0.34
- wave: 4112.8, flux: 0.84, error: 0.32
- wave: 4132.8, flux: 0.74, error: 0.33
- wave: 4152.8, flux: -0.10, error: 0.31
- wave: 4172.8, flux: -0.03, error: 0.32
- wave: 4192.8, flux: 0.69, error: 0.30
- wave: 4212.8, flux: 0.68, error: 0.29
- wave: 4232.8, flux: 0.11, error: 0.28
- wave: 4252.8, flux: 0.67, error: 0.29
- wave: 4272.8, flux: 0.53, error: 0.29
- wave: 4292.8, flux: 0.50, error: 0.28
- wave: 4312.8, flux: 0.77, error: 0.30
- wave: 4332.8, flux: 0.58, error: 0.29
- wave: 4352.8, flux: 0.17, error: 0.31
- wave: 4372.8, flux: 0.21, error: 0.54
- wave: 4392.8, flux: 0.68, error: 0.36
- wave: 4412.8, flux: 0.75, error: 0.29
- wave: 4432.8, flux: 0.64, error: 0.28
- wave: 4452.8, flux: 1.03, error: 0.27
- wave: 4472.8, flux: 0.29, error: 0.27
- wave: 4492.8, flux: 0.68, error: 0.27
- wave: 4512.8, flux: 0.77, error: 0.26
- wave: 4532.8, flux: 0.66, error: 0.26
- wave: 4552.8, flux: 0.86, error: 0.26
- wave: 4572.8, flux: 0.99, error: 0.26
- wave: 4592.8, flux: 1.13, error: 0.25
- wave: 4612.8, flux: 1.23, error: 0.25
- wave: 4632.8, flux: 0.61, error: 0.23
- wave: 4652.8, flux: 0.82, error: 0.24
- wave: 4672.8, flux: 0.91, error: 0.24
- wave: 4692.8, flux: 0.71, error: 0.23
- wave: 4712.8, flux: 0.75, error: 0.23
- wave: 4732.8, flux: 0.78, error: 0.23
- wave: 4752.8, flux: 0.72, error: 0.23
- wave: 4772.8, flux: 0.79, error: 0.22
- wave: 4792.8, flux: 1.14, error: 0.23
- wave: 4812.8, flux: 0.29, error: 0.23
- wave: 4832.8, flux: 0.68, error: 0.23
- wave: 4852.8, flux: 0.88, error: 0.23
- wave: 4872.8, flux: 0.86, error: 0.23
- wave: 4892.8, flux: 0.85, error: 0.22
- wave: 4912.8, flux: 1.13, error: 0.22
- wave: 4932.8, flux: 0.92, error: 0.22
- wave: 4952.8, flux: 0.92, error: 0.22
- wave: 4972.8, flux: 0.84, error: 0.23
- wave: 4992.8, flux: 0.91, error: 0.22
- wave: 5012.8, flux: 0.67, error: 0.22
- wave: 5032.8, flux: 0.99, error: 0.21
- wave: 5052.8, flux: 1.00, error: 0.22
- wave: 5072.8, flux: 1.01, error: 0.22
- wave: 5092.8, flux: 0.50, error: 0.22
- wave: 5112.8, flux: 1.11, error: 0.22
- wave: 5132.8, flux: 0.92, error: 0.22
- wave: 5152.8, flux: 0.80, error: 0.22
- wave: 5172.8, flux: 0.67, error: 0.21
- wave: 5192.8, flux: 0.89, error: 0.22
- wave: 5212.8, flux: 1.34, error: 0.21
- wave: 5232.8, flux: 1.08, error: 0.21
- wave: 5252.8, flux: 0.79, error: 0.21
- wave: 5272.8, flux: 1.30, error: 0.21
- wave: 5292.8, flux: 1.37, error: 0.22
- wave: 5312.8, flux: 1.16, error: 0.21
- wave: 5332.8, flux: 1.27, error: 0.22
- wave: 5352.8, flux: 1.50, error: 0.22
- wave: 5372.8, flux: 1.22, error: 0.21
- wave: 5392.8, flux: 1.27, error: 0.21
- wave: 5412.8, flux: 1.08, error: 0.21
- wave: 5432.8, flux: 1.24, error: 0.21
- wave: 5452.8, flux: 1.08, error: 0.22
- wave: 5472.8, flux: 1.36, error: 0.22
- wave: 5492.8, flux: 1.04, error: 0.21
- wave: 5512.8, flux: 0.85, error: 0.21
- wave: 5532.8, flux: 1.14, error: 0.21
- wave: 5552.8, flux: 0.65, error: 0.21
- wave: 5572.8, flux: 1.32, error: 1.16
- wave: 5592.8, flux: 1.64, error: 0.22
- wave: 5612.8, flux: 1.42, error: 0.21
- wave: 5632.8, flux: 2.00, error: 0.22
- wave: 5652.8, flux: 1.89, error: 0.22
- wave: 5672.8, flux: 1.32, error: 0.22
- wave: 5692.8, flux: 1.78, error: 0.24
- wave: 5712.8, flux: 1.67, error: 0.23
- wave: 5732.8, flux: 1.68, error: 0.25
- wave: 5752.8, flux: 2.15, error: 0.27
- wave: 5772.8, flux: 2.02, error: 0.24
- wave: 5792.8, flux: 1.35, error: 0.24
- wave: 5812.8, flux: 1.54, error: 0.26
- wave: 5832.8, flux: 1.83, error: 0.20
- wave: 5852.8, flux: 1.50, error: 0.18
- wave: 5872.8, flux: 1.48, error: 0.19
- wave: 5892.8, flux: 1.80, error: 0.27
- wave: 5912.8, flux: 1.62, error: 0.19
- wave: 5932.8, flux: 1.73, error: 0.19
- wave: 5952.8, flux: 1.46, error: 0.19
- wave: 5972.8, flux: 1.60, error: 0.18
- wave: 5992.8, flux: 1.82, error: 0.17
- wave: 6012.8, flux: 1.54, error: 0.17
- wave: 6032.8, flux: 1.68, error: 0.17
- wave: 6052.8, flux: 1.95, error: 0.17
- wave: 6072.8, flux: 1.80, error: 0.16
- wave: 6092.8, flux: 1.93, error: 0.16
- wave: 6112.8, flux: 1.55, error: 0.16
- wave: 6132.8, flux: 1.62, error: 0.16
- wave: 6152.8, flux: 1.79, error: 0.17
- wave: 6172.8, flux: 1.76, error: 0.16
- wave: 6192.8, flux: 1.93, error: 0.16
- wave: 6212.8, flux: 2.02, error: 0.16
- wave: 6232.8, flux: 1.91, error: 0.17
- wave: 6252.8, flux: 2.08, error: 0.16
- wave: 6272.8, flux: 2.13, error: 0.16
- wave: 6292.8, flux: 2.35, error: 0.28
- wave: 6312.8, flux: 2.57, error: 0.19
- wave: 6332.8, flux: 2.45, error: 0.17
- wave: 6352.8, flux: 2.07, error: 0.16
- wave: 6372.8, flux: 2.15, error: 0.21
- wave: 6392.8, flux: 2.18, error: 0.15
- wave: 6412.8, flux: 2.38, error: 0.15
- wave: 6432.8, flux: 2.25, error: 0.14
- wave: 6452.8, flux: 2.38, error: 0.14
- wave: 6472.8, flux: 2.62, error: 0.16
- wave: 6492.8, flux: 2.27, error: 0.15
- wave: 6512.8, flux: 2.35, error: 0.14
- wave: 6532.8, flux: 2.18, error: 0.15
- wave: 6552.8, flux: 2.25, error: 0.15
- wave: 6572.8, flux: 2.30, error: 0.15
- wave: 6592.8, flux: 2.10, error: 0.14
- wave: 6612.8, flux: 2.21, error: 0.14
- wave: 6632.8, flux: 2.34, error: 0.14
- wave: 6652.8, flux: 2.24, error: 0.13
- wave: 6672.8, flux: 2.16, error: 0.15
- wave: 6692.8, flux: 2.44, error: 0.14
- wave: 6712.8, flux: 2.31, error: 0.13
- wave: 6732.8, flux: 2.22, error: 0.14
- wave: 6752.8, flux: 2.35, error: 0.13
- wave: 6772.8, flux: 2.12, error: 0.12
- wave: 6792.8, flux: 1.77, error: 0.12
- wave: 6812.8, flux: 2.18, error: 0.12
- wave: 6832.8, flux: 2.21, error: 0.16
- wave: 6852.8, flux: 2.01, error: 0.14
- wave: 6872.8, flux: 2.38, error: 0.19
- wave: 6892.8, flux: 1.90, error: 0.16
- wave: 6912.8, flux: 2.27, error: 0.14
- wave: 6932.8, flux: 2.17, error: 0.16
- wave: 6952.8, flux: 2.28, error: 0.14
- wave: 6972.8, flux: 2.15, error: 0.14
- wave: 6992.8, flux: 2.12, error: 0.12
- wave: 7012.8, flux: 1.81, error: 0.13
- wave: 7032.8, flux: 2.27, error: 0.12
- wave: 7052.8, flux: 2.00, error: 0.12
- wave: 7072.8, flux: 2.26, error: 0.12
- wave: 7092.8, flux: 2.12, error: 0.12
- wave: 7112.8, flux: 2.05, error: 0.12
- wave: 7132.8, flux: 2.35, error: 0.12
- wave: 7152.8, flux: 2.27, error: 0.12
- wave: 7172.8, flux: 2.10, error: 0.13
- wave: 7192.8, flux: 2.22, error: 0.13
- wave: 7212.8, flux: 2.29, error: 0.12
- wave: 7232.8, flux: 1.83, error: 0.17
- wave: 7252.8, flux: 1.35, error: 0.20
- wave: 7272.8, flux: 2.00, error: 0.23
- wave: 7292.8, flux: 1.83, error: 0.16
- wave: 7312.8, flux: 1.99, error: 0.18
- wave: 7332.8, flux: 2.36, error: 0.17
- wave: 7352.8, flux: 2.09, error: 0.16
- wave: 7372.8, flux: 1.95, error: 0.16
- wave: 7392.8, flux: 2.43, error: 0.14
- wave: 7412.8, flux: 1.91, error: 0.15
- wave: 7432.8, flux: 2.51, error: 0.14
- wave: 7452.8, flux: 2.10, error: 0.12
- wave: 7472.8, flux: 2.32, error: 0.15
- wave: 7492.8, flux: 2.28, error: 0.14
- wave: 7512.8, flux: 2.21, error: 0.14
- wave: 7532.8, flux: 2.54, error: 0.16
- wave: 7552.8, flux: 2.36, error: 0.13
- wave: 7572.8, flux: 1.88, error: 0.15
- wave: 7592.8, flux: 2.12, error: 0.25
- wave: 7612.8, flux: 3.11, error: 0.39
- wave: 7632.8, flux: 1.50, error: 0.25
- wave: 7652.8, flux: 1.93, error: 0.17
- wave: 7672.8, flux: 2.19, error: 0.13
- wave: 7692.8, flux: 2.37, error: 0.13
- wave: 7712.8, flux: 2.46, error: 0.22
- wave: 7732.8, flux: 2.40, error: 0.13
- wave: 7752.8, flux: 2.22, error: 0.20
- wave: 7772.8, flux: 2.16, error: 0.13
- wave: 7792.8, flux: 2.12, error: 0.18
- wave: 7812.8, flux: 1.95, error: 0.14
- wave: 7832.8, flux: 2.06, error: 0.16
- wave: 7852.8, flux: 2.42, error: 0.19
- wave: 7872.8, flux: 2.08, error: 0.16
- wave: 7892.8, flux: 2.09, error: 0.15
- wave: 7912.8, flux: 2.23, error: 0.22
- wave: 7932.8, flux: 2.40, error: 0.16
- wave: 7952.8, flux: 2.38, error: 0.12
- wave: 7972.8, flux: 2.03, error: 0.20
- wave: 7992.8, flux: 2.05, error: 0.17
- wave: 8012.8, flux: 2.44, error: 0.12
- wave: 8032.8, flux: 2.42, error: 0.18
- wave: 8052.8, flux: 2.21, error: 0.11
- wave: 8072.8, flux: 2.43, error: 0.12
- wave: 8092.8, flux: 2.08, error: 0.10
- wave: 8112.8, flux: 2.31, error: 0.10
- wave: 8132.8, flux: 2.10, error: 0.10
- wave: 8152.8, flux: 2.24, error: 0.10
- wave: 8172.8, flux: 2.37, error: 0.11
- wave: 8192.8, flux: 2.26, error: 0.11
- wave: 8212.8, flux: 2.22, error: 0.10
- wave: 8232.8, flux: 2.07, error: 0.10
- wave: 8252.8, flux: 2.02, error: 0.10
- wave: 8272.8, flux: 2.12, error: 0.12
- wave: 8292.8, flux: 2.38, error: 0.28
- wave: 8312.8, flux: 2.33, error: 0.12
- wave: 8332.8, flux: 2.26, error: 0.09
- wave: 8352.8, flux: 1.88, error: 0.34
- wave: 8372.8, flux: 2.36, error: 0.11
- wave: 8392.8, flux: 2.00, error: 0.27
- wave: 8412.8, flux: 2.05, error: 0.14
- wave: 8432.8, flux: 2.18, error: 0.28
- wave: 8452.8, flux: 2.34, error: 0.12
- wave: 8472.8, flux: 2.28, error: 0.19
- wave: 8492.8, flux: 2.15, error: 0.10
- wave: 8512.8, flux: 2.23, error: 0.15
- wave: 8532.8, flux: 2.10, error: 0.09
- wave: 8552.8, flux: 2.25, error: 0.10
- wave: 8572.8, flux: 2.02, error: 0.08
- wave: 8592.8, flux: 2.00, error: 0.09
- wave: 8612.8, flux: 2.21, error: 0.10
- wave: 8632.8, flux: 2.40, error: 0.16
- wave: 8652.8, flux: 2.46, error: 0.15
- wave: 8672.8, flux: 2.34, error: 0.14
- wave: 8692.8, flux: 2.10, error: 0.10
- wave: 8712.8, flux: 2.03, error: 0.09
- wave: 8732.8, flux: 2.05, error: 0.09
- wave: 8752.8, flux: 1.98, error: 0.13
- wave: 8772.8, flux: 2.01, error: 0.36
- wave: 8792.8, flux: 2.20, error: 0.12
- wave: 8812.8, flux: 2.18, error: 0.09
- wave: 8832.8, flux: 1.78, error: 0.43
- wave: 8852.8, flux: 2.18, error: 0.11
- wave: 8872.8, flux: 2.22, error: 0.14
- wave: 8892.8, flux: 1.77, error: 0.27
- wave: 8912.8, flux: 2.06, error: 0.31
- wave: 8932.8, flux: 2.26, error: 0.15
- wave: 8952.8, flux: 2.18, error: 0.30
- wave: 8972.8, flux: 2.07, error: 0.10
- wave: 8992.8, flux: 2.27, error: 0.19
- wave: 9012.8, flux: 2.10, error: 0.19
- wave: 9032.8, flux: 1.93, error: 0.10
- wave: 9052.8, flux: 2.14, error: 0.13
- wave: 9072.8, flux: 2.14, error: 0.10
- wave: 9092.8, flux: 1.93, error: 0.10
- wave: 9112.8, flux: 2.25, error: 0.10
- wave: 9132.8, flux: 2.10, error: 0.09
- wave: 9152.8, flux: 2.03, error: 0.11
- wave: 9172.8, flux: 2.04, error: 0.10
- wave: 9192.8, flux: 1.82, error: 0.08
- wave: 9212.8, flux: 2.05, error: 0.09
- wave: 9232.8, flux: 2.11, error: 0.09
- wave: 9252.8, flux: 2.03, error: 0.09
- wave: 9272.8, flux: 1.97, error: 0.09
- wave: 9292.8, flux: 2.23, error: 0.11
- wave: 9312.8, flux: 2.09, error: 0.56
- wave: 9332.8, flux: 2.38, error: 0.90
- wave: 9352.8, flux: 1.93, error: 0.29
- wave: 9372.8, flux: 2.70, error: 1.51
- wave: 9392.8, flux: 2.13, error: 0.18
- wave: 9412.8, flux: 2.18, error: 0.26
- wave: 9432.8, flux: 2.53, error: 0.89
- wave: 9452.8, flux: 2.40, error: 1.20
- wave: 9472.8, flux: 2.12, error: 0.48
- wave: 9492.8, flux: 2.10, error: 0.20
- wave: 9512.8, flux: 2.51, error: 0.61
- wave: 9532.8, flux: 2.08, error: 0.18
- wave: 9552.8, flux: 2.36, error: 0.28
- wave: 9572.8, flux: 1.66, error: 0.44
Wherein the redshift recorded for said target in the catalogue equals 0.40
